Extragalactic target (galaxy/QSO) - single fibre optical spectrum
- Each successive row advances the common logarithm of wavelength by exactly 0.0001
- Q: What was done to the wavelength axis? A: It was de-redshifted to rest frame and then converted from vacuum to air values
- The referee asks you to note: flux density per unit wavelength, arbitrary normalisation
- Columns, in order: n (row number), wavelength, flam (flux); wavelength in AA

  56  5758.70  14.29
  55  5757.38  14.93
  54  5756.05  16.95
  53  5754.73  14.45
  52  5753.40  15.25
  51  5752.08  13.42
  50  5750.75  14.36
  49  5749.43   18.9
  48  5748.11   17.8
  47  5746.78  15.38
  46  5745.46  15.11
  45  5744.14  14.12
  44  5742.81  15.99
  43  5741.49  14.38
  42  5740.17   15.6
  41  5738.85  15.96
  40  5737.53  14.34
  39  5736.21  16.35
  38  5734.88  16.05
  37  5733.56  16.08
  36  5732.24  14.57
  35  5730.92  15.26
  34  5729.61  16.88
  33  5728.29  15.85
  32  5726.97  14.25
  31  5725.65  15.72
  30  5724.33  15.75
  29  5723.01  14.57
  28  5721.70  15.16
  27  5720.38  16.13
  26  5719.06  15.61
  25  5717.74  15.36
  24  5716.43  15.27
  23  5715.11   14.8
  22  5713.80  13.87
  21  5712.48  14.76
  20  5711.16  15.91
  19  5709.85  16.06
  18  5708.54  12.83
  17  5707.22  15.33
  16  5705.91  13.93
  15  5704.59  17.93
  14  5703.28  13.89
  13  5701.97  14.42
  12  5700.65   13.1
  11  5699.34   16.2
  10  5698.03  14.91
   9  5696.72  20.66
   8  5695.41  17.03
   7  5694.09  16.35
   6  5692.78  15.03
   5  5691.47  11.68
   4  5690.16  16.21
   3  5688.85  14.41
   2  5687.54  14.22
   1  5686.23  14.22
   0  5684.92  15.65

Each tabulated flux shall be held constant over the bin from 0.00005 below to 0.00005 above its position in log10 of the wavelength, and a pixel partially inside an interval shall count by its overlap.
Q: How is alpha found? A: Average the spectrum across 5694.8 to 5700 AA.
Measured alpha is 17.2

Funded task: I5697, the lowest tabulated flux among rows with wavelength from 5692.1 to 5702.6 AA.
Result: 13.1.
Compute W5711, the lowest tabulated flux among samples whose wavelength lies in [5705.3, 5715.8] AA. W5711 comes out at 12.83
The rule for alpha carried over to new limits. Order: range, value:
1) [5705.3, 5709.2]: 14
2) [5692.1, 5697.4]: 17.2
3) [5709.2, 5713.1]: 15.6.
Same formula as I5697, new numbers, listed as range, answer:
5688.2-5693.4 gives 11.68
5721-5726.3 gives 14.57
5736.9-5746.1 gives 14.12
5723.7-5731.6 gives 14.25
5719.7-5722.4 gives 15.16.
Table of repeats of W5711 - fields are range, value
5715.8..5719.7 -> 15.27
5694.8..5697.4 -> 17.03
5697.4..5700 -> 14.91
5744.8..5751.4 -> 14.36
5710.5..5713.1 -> 14.76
